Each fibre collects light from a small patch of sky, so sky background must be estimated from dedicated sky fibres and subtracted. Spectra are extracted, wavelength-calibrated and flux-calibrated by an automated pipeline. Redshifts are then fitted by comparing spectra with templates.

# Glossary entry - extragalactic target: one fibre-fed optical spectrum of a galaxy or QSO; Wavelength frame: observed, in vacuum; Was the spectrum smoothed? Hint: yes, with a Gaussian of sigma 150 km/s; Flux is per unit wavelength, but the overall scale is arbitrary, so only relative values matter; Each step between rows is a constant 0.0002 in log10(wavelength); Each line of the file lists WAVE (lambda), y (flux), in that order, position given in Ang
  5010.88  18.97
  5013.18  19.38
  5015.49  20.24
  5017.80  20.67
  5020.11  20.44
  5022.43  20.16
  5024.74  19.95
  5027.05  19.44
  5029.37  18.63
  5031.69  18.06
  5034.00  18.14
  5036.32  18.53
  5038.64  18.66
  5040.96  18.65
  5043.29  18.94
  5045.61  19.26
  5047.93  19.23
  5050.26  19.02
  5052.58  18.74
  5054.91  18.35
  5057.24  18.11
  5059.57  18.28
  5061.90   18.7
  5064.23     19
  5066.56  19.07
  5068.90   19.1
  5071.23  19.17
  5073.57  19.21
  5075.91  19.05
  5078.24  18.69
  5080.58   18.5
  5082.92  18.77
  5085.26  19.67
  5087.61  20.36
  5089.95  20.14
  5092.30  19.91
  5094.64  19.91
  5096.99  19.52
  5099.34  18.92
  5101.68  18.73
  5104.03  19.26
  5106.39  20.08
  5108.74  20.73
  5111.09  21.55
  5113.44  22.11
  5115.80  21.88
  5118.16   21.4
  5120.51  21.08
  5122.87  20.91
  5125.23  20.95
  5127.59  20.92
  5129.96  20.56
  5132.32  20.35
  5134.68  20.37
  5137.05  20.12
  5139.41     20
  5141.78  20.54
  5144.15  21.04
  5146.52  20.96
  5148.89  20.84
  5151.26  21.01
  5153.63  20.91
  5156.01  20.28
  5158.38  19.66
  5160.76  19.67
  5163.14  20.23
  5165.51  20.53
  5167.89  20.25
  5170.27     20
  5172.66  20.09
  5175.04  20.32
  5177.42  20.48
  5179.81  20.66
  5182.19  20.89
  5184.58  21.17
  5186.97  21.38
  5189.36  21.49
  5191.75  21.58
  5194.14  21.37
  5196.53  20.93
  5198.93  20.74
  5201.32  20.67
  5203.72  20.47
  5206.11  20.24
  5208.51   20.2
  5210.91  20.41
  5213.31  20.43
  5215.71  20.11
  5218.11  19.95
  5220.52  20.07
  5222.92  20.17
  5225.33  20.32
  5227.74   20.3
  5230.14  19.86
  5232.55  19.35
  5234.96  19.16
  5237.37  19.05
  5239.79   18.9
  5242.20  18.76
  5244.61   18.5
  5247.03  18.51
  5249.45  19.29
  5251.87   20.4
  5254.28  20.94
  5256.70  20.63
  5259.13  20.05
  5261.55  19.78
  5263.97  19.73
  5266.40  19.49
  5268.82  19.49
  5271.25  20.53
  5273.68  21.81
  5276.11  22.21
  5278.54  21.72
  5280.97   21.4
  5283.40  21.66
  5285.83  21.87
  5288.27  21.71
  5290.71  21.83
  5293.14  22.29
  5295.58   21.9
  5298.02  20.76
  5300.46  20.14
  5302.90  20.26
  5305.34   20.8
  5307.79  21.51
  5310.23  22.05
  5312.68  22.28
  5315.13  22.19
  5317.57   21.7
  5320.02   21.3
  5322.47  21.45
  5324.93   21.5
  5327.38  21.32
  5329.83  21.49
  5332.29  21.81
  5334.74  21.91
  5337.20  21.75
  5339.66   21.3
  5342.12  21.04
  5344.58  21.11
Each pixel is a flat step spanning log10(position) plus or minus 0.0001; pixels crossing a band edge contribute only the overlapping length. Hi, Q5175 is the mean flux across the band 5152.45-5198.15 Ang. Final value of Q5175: 20.6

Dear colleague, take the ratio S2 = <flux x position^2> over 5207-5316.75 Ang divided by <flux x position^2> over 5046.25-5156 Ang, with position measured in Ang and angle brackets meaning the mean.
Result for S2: 1.1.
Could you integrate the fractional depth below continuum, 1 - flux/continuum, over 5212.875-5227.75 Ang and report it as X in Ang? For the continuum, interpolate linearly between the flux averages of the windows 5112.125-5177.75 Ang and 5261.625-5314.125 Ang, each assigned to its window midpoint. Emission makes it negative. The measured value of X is 0.53 Ang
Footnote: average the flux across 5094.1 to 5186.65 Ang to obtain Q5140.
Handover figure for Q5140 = 20.5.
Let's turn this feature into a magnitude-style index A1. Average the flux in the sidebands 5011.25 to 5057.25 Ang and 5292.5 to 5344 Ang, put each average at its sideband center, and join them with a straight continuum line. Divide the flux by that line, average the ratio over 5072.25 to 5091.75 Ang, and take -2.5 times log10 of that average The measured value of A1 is 0.01 mag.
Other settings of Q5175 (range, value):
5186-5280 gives 20.2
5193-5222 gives 20.5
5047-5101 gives 19.1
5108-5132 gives 21.2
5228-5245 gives 19.2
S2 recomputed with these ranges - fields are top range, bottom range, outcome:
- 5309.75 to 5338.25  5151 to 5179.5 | 1.14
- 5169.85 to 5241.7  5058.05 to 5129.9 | 1.07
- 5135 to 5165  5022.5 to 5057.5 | 1.13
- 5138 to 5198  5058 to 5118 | 1.08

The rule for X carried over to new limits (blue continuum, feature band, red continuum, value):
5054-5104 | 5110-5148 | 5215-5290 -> -2.9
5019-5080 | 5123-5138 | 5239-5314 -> -0.8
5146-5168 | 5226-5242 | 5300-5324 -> 1.1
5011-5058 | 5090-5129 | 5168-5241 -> -1.6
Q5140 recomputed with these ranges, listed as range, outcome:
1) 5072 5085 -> 18.9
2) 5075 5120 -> 20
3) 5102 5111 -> 20.1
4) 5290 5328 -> 21.5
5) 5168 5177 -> 20.2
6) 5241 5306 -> 20.6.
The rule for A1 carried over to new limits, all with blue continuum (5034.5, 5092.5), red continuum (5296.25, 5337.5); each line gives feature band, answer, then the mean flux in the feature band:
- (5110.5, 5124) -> -0.11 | 21.5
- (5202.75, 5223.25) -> 0.01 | 20.2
